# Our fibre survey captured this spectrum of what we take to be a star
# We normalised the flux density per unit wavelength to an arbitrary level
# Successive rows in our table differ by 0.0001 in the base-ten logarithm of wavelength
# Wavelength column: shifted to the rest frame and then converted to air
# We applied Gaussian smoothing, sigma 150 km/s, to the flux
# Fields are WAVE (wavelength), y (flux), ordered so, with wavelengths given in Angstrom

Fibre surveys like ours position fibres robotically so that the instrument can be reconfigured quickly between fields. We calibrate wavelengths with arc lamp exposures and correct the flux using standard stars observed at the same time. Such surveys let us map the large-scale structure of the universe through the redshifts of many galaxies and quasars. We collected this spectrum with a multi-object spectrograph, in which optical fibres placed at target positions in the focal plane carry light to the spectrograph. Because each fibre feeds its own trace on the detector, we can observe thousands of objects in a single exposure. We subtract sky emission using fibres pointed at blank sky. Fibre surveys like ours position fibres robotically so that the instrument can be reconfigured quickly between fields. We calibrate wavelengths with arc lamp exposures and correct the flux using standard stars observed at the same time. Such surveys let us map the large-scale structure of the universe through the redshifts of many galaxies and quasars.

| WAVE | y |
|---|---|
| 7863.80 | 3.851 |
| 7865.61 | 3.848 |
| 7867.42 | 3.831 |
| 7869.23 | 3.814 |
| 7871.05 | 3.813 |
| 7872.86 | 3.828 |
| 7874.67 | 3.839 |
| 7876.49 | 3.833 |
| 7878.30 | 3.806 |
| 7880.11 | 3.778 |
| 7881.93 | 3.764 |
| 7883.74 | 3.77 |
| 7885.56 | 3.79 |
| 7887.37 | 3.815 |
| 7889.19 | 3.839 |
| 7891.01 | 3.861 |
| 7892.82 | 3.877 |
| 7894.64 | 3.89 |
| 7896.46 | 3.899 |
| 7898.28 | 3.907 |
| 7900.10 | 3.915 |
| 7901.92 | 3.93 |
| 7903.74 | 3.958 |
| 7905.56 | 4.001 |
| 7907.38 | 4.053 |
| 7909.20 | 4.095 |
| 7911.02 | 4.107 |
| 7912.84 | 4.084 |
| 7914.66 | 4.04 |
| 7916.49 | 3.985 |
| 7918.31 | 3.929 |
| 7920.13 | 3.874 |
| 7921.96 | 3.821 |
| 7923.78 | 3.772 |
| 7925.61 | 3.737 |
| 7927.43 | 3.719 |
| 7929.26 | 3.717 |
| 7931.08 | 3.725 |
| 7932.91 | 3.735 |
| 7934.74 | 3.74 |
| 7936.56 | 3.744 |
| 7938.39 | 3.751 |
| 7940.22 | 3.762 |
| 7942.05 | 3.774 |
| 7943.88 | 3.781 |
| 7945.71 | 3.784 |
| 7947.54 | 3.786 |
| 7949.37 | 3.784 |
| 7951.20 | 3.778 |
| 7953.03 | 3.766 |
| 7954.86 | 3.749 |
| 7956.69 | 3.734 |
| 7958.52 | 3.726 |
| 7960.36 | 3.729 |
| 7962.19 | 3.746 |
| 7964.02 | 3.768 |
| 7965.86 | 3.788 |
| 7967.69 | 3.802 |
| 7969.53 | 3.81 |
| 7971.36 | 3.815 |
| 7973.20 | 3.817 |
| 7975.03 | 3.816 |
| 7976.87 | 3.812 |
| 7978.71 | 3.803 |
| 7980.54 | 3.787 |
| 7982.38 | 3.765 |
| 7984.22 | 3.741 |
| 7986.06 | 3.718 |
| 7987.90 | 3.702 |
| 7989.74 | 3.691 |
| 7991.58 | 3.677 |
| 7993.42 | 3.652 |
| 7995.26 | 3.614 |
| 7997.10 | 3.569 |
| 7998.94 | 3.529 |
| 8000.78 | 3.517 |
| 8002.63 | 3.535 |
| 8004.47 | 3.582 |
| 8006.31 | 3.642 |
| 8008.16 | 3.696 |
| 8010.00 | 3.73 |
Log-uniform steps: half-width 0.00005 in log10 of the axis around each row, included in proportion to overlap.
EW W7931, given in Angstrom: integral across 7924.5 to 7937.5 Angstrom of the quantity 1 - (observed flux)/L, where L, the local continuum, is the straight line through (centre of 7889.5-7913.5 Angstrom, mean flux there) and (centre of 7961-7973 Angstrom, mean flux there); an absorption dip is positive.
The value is 0.5 Angstrom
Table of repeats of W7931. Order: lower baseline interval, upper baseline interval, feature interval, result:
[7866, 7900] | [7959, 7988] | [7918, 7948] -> 0.2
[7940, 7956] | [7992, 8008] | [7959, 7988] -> -0.7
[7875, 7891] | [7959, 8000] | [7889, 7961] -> -1.4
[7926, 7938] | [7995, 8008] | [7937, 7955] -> -0.3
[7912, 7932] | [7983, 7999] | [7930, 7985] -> -0.2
